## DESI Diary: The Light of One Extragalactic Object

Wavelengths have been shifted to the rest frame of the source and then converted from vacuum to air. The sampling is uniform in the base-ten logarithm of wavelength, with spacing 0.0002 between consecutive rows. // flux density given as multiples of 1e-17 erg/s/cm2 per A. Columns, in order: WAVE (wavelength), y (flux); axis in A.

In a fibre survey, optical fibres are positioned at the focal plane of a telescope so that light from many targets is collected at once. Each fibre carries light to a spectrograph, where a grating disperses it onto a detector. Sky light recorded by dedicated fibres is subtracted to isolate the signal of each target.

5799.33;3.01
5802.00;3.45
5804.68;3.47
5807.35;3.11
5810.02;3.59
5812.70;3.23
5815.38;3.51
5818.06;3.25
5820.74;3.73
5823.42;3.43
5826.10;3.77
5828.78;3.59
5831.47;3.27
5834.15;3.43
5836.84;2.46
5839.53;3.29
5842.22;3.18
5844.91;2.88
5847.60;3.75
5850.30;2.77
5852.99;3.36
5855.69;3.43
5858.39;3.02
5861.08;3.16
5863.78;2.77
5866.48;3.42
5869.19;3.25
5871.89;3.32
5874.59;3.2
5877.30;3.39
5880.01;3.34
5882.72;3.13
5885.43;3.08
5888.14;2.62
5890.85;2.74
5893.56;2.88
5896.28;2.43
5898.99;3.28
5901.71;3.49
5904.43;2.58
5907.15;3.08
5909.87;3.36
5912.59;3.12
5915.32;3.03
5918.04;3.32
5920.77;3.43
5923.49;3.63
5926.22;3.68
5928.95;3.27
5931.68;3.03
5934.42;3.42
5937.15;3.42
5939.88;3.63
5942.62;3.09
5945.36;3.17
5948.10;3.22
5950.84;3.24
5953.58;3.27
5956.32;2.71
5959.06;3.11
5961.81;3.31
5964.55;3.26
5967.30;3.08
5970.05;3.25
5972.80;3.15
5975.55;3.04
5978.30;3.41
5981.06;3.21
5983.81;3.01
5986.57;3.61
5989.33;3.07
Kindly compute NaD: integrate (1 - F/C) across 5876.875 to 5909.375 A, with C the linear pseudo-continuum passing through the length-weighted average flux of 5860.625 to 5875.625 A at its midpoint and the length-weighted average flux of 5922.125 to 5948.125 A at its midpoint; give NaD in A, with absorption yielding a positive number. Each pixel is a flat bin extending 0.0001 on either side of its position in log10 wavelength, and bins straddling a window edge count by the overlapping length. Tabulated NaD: 2.51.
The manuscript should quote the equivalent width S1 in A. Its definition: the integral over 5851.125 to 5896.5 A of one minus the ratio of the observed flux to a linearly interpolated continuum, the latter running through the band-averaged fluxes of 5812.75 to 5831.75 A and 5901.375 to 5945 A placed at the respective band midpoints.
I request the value 3.8 A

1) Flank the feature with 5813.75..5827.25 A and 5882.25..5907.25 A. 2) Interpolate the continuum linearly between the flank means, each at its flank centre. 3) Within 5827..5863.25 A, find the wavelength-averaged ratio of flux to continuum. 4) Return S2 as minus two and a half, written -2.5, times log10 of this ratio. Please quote 0.04 mag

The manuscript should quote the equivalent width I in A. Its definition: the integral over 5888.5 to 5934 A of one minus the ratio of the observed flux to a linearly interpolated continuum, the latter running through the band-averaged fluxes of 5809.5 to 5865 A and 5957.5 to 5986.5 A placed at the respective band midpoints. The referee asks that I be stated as 1.29 A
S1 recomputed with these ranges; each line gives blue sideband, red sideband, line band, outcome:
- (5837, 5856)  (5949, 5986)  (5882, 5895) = 1.2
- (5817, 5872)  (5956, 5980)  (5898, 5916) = 0.4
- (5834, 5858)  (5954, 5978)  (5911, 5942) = -2.1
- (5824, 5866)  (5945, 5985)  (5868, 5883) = -0.4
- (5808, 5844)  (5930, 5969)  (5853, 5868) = 0.6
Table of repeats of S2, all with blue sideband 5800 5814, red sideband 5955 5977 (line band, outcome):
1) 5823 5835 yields -0.06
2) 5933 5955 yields -0.05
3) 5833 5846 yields 0.09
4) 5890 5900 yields 0.14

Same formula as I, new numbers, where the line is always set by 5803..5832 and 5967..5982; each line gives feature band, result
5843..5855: 0.7 A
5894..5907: 1.4 A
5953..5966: 0.4 A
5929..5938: 0.0 A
